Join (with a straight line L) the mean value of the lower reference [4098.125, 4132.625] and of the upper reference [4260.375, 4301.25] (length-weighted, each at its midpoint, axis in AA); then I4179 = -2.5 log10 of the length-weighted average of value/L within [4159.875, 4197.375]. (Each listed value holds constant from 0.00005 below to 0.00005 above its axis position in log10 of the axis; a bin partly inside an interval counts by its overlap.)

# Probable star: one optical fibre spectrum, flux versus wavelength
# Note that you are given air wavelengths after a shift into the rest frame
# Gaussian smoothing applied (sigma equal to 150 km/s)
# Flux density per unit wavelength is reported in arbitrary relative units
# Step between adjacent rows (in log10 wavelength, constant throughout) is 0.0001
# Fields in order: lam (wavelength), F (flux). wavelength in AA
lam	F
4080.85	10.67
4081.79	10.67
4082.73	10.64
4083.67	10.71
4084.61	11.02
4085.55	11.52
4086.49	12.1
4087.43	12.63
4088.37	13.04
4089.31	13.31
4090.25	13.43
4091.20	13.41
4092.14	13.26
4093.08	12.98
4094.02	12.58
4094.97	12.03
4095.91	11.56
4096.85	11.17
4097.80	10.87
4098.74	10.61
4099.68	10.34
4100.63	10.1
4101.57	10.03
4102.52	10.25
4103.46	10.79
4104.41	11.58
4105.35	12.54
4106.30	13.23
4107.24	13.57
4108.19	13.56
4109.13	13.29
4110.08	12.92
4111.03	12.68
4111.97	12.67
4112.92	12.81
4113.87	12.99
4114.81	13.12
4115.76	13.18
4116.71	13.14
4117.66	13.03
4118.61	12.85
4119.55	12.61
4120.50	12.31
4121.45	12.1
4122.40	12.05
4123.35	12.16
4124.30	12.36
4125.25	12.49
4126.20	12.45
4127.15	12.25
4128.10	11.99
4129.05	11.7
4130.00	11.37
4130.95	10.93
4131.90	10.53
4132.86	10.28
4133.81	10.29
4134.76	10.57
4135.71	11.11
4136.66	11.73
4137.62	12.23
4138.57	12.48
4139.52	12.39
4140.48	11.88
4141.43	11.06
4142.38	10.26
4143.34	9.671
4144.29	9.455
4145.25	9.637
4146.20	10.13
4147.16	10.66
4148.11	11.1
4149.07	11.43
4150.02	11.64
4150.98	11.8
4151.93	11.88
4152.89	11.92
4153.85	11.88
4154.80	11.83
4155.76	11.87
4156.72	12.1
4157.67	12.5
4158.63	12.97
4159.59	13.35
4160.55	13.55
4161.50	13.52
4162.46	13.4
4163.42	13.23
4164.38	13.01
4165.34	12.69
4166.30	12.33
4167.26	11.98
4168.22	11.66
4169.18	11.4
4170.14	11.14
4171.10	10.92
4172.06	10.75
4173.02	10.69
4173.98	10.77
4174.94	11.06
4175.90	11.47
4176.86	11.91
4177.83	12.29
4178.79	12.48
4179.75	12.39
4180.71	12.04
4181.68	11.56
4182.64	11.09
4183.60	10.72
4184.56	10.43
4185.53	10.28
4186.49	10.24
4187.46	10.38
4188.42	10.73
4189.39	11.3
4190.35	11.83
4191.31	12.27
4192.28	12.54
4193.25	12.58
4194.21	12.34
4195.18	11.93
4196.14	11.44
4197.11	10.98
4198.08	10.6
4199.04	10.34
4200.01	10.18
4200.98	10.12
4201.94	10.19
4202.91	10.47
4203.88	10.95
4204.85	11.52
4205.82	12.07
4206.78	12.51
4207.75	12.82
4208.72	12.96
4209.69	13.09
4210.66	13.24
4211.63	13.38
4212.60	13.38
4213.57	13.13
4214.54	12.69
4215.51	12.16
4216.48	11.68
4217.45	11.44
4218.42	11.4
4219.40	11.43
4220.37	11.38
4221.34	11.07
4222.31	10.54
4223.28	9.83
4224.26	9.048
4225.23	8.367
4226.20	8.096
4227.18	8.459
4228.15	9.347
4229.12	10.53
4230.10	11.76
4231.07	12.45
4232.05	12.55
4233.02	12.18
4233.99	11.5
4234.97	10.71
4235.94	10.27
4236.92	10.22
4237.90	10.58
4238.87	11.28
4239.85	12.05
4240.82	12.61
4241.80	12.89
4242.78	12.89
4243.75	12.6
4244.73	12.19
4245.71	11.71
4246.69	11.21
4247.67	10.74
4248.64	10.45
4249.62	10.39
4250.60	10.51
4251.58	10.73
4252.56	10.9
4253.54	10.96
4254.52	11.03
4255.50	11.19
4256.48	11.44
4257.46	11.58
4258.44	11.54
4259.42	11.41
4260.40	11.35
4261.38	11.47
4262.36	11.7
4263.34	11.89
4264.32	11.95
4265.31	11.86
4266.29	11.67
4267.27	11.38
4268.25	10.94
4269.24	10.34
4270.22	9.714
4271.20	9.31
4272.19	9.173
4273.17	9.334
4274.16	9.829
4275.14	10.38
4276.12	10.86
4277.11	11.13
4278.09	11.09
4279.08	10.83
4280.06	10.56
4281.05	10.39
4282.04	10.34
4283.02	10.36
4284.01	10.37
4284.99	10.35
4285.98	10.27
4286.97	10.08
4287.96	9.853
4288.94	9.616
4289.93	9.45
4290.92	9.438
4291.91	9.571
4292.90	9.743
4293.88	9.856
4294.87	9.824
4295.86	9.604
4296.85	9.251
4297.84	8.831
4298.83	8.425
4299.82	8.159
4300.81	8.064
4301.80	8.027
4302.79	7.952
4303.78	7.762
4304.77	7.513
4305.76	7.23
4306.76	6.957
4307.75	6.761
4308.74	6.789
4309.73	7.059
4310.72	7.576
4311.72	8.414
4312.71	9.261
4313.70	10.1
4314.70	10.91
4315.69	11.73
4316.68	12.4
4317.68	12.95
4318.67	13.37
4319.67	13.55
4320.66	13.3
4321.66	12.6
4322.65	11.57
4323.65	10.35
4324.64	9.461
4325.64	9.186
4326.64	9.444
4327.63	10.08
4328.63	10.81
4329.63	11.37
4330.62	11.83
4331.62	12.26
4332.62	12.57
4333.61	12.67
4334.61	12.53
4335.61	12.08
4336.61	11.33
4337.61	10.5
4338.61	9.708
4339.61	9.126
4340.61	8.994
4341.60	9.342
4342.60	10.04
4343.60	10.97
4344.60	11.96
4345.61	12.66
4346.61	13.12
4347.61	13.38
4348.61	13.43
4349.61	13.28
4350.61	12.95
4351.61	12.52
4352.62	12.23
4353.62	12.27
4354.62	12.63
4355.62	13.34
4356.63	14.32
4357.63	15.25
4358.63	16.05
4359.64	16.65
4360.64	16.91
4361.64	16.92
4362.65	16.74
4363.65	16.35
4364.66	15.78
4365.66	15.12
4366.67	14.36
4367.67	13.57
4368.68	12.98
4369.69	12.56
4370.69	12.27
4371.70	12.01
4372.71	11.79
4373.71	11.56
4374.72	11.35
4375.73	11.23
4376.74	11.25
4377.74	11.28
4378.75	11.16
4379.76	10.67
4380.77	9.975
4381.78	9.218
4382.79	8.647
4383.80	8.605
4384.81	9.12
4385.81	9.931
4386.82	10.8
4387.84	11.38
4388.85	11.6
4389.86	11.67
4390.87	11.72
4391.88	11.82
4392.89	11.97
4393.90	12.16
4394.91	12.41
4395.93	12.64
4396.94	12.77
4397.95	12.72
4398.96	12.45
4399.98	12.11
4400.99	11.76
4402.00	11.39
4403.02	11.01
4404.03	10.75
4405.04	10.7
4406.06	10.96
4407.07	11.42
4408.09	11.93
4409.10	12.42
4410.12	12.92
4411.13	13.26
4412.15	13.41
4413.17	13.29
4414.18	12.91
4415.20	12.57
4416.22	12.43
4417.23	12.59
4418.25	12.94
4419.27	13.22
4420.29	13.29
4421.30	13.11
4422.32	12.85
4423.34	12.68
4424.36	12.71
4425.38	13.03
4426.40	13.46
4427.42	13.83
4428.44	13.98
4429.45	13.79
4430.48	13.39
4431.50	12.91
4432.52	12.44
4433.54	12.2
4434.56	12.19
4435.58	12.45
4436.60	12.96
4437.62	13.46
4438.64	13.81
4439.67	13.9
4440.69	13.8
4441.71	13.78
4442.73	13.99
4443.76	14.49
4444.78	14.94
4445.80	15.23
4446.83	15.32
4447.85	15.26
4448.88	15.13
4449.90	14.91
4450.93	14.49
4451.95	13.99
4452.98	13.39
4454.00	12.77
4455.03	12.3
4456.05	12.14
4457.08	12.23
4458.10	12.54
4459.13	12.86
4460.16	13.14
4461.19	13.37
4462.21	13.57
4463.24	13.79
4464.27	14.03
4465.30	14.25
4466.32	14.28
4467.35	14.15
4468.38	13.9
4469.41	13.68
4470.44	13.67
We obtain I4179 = -0.034 mag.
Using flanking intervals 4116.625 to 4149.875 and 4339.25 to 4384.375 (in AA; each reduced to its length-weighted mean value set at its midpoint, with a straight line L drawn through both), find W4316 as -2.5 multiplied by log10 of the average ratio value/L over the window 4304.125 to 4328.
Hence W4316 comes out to 0.24 mag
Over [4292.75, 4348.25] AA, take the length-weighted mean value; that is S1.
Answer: 10.2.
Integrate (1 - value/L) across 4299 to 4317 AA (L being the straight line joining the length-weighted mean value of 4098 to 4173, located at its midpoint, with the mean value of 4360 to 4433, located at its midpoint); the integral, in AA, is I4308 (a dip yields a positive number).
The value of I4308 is 5.57 AA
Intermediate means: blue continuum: 11.9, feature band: 8.45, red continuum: 12.4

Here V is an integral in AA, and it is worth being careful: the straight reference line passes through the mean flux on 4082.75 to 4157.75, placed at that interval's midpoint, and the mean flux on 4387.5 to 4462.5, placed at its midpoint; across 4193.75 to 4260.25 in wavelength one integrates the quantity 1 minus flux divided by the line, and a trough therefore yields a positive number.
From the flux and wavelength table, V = 4.9 AA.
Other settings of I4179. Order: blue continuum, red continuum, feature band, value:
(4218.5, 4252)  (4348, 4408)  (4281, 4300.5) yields 0.19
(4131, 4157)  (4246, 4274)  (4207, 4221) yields -0.13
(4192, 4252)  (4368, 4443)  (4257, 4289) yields 0.09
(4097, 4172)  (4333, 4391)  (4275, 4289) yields 0.16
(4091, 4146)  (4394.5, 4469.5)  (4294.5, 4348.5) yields 0.23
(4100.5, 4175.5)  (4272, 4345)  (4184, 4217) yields -0.04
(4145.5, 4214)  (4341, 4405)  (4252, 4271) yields 0.07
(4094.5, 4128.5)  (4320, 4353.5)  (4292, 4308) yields 0.35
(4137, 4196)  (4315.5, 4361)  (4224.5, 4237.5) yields 0.13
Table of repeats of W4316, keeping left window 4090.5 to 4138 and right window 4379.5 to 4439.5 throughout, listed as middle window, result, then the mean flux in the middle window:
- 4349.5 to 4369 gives -0.20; 14.6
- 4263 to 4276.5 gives 0.14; 10.6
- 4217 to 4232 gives 0.16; 10.4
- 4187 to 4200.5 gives 0.06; 11.4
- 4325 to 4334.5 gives 0.09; 11.2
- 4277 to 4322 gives 0.24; 9.71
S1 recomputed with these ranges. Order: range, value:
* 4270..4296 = 10.1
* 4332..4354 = 11.7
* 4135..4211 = 11.6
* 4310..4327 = 10.9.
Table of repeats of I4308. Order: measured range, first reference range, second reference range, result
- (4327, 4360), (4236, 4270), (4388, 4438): -0.41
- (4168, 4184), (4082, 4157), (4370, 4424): 0.50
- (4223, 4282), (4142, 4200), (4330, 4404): 4.58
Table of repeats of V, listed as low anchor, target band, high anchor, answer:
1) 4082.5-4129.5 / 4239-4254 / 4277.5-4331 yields -1.4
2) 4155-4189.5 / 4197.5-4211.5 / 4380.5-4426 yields 0.3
